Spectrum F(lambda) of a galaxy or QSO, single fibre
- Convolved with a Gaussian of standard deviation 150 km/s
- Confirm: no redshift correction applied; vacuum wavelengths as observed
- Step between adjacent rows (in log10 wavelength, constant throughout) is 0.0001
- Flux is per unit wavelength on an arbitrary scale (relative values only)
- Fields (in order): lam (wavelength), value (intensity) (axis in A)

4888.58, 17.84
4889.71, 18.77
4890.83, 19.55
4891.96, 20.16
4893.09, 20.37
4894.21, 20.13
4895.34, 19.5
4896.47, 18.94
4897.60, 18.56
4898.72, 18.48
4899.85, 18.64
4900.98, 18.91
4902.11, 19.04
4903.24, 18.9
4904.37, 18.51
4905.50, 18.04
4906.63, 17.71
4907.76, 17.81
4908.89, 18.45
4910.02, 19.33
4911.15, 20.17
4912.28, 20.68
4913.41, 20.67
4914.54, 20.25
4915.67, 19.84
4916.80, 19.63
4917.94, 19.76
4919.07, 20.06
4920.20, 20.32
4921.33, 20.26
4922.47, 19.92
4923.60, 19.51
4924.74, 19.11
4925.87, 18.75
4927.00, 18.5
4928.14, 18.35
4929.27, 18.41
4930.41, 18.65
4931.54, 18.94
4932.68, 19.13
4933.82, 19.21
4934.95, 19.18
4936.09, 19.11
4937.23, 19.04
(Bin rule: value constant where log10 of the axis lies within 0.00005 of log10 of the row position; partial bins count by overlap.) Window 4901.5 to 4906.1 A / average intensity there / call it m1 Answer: 18.6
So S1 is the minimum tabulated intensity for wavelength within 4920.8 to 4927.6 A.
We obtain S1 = 18.5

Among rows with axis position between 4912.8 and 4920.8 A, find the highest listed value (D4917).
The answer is 20.67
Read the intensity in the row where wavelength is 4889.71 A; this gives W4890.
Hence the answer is 18.77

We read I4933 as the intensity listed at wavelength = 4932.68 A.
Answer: 19.13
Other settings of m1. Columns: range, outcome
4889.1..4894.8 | 19.8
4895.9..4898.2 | 18.8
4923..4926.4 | 19.1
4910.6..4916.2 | 20.3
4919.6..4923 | 20.2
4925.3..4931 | 18.6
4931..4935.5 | 19.1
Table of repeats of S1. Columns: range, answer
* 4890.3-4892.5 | 19.55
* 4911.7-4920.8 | 19.63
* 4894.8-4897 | 18.94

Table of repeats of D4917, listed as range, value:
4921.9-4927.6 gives 19.92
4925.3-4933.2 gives 19.13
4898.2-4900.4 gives 18.64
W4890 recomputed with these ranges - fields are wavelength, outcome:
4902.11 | 19.04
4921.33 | 20.26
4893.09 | 20.37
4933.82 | 19.21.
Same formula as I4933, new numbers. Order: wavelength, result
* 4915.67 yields 19.84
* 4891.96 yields 20.16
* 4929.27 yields 18.41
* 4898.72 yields 18.48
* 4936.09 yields 19.11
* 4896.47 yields 18.94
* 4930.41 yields 18.65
